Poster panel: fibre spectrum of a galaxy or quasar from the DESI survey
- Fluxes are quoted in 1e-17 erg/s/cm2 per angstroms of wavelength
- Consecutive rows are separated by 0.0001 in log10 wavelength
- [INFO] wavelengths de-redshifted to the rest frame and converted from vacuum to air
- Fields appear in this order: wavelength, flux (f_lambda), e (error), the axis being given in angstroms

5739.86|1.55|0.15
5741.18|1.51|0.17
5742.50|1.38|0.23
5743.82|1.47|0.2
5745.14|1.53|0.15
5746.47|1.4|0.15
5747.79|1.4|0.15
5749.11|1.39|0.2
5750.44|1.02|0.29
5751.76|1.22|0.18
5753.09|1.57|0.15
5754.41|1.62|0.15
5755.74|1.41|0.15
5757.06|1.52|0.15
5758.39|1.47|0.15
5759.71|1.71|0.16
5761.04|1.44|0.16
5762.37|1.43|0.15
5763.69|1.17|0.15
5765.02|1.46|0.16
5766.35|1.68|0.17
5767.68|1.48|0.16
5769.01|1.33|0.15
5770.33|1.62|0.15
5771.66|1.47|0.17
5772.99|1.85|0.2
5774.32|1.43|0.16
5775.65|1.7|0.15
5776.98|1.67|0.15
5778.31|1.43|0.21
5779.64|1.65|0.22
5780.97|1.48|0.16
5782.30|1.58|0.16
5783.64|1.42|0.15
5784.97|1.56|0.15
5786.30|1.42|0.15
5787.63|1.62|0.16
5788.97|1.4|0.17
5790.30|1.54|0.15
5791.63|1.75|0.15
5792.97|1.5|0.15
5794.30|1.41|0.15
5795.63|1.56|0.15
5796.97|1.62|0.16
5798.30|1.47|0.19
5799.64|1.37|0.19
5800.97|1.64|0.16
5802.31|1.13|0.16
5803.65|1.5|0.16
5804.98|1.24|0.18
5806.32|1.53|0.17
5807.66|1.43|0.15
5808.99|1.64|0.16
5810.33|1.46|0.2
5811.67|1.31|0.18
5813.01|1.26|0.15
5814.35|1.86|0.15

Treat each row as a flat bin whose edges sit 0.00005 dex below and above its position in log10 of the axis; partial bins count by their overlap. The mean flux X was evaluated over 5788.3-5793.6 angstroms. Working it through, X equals 1.55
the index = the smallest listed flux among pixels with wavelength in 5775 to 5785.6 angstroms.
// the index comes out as 1.42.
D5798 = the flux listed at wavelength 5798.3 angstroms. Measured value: 1.47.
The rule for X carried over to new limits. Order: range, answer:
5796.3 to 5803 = 1.45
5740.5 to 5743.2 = 1.45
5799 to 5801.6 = 1.51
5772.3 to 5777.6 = 1.66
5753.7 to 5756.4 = 1.52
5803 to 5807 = 1.42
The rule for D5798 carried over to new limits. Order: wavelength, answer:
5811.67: 1.31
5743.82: 1.47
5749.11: 1.39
